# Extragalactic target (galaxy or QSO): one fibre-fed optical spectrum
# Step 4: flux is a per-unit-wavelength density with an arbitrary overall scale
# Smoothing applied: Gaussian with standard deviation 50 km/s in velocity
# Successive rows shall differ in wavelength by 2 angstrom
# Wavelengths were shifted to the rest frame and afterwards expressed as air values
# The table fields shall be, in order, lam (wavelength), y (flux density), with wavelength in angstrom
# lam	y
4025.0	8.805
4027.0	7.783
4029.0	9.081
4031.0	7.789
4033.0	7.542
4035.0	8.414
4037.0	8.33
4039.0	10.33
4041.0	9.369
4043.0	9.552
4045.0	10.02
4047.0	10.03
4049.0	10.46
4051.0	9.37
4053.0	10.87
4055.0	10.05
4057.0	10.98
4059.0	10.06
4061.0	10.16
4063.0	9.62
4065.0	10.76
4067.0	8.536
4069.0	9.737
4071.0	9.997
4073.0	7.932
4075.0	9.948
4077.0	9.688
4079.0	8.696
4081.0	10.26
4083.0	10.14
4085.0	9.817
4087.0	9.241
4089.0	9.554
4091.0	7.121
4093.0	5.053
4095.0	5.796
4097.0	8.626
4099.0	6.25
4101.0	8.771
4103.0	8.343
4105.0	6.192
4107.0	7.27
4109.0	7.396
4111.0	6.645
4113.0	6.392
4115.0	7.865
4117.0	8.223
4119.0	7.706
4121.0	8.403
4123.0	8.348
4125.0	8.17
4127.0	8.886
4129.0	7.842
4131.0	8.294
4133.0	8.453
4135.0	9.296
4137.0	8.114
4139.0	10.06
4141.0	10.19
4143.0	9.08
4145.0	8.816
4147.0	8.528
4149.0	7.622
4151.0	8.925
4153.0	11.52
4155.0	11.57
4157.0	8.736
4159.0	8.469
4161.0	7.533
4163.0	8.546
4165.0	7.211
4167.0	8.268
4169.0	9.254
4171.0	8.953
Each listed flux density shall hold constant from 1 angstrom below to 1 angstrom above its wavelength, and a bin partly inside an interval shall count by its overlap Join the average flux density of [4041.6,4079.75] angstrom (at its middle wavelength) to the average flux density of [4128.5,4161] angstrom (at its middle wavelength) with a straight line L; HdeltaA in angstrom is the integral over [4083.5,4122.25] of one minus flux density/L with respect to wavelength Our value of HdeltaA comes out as 7.4 angstrom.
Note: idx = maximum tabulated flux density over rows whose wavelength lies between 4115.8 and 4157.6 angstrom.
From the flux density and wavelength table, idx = 11.57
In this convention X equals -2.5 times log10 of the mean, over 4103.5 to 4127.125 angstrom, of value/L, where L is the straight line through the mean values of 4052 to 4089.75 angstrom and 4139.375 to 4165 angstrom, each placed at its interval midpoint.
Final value 0.231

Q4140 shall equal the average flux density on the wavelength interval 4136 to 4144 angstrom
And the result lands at 9.36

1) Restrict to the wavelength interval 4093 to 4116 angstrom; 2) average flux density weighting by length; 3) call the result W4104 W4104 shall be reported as 7.14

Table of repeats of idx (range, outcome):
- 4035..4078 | 10.98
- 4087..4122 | 9.554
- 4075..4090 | 10.26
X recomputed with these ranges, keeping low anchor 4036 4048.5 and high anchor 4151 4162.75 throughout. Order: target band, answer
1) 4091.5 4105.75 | 0.333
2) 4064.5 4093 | 0.042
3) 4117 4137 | 0.139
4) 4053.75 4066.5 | -0.066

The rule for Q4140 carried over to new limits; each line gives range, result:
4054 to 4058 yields 10.5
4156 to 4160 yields 8.6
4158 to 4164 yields 8.18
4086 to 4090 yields 9.4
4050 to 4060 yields 10.3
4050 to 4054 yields 10.1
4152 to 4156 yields 11.5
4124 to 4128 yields 8.53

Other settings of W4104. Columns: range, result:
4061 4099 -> 8.88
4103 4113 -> 6.97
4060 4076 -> 9.59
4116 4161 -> 8.85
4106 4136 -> 7.95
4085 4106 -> 7.61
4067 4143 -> 8.36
